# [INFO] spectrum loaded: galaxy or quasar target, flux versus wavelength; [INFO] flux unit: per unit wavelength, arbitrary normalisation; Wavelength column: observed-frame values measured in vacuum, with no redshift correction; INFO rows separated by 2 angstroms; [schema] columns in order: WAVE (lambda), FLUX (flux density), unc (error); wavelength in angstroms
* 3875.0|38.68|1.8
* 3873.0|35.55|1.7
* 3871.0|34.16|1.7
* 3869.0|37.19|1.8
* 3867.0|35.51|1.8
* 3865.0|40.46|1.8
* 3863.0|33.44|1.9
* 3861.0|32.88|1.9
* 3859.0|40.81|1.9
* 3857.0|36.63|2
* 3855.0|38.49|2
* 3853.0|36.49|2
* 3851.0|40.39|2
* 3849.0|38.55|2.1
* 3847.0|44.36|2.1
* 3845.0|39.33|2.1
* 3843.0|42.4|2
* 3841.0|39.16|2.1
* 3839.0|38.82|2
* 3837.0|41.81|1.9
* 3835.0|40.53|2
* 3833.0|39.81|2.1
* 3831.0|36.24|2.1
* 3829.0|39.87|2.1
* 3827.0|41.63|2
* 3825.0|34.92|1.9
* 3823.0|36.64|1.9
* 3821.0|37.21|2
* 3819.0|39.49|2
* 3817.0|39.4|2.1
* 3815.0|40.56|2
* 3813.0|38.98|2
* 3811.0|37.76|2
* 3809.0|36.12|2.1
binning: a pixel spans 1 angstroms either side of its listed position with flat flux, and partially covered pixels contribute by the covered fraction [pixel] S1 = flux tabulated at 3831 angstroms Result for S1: 36.24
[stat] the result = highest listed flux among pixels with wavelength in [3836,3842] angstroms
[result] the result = 41.81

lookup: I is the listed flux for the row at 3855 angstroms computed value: 38.49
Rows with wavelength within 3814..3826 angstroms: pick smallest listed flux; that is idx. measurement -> 34.92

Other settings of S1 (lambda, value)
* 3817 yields 39.4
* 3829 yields 39.87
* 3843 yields 42.4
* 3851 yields 40.39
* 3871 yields 34.16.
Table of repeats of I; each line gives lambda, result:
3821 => 37.21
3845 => 39.33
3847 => 44.36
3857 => 36.63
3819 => 39.49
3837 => 41.81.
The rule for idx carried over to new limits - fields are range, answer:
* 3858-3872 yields 32.88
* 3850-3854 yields 36.49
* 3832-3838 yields 39.81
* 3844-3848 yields 39.33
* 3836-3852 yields 38.55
